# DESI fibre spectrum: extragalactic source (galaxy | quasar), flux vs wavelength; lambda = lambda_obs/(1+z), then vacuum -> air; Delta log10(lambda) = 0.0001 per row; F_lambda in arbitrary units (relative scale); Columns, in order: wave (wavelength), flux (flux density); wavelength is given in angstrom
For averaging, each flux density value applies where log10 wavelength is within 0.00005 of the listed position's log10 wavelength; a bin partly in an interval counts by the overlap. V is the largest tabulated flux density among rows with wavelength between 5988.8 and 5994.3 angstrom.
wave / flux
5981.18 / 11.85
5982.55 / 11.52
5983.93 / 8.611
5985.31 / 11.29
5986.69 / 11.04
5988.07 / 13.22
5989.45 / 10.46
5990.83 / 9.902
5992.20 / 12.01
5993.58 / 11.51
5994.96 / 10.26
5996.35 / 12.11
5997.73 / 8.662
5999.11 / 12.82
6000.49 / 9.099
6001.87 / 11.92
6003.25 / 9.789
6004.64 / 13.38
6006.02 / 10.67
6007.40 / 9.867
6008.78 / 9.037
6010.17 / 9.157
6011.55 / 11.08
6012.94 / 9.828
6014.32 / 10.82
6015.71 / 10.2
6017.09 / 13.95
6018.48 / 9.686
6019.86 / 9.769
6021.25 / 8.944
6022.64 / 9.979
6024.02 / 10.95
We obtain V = 12.01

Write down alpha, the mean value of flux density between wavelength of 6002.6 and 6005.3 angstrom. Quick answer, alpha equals 11.6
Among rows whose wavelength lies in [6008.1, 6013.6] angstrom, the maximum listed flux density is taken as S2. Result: 11.08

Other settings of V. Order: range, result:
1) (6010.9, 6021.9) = 13.95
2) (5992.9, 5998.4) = 12.11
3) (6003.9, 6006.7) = 13.38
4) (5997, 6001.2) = 12.82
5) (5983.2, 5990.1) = 13.22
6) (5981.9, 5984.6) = 11.52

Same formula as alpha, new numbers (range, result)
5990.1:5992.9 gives 11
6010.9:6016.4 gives 10.5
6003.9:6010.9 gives 10.4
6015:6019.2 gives 11.3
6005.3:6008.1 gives 10.3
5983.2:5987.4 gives 10.3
